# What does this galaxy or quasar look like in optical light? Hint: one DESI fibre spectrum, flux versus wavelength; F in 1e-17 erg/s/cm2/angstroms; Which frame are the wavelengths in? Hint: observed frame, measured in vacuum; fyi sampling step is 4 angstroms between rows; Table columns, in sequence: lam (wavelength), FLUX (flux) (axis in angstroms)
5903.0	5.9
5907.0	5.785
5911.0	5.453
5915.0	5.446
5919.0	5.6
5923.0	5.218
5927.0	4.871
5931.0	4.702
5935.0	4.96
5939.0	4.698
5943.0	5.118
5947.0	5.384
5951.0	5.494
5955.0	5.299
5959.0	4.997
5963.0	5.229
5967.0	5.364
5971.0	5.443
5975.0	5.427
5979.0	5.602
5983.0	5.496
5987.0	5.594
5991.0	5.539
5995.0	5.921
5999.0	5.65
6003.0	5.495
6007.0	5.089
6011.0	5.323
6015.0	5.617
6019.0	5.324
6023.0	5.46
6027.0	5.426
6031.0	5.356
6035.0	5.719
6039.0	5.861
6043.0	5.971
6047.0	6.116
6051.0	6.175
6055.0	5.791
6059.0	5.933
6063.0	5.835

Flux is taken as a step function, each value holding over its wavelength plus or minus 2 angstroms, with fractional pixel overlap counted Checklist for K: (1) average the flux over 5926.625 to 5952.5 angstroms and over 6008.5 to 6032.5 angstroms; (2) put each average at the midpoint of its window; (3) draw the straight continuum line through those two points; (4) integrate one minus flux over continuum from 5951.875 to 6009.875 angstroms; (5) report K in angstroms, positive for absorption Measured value -2.3 angstroms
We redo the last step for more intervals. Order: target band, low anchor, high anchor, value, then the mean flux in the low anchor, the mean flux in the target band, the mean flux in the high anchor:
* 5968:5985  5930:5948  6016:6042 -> -0.91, 4.96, 5.48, 5.55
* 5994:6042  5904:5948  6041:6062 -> 2.17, 5.21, 5.52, 5.99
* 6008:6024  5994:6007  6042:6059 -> 0.85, 5.58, 5.41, 6.01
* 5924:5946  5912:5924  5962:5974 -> 2.05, 5.44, 4.91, 5.36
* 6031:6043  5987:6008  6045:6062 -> 0.25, 5.57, 5.75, 5.99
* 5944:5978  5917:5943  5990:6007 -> -0.36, 5.02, 5.33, 5.59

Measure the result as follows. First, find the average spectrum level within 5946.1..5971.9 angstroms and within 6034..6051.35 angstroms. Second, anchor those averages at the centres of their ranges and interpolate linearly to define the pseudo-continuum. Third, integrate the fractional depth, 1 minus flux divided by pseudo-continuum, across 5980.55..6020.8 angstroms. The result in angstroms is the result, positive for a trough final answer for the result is 0.9 angstroms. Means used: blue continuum 5.31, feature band 5.51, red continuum 5.96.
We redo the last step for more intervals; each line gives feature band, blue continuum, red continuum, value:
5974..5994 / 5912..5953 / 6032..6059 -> -0.19 angstroms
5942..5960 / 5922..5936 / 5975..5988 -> -0.36 angstroms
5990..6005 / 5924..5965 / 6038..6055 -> -0.26 angstroms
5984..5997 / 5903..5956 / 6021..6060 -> -0.30 angstroms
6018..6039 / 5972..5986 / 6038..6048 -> 1.34 angstroms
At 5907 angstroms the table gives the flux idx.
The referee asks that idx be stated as 5.785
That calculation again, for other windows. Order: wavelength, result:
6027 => 5.426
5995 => 5.921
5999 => 5.65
